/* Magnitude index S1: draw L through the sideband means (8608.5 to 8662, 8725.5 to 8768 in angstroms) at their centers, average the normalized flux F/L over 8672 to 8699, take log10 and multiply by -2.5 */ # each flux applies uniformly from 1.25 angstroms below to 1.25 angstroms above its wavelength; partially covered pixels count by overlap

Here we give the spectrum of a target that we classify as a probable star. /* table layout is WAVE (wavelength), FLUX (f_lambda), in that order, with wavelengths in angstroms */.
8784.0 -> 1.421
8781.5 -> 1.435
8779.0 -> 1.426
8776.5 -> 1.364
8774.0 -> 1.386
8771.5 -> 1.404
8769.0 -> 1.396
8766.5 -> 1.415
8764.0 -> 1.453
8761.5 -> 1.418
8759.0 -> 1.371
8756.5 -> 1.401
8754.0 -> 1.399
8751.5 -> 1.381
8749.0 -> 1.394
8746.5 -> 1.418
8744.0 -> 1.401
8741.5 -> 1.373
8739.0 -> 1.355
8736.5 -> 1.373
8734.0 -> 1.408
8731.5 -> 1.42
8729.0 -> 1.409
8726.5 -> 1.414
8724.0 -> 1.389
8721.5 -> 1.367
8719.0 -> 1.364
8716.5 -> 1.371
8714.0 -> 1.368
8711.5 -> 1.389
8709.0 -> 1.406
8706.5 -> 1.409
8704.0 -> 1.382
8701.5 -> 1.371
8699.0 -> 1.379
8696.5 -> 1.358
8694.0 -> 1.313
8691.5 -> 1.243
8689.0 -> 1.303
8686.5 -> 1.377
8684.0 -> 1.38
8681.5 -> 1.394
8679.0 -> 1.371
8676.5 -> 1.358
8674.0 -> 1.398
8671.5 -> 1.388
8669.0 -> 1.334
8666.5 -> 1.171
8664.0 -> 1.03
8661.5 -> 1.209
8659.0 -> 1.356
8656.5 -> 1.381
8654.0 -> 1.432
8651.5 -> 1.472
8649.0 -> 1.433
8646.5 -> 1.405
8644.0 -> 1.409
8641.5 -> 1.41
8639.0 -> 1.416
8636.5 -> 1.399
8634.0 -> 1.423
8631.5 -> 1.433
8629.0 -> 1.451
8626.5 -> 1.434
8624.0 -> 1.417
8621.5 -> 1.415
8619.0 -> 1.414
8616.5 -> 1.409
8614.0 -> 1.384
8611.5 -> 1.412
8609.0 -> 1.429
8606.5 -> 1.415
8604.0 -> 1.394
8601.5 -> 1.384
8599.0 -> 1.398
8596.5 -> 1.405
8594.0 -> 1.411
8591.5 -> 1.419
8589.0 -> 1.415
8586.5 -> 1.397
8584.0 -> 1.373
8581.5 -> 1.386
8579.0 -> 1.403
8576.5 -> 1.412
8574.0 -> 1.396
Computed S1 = 0.04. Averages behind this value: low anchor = 1.41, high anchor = 1.4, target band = 1.35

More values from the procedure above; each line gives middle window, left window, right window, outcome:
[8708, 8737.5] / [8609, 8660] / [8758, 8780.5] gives 0.01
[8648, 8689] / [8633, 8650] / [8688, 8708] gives 0.03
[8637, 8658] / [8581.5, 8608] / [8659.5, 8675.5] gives -0.09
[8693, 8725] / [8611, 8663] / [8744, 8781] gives 0.02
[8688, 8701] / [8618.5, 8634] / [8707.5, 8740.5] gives 0.06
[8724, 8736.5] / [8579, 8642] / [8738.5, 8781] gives 0.00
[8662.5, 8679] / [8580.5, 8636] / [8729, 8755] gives 0.09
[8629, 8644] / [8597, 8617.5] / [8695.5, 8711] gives -0.02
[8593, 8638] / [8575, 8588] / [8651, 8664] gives -0.04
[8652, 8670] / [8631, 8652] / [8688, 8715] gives 0.10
